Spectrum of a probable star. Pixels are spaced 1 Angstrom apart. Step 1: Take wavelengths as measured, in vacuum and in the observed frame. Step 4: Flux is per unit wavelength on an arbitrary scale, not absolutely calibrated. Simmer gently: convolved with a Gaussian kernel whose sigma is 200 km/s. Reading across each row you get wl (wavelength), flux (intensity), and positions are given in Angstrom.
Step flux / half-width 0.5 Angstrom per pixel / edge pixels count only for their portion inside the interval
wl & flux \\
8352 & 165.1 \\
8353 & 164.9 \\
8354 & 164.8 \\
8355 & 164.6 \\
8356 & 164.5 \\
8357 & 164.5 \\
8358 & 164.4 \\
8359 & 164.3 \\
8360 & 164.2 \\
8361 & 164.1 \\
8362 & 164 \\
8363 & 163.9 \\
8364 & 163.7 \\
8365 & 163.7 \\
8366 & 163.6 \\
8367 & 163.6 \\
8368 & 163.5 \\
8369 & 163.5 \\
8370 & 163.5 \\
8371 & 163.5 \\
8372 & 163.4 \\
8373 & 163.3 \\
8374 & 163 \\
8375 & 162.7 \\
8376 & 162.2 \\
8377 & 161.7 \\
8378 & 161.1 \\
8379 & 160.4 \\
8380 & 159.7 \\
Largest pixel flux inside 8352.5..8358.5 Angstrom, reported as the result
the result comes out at 164.9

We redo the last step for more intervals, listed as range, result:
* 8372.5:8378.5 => 163.3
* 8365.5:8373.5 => 163.6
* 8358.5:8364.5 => 164.3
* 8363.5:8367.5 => 163.7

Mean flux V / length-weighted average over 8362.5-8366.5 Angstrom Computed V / 164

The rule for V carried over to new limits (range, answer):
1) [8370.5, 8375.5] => 163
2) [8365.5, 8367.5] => 164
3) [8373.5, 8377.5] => 162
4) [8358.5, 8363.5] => 164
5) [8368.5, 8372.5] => 163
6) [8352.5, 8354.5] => 165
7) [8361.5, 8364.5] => 164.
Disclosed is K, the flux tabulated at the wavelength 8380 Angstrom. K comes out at 159.7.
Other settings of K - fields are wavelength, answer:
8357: 164.5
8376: 162.2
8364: 163.7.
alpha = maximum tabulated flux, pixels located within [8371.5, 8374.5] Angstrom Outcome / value 163.4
